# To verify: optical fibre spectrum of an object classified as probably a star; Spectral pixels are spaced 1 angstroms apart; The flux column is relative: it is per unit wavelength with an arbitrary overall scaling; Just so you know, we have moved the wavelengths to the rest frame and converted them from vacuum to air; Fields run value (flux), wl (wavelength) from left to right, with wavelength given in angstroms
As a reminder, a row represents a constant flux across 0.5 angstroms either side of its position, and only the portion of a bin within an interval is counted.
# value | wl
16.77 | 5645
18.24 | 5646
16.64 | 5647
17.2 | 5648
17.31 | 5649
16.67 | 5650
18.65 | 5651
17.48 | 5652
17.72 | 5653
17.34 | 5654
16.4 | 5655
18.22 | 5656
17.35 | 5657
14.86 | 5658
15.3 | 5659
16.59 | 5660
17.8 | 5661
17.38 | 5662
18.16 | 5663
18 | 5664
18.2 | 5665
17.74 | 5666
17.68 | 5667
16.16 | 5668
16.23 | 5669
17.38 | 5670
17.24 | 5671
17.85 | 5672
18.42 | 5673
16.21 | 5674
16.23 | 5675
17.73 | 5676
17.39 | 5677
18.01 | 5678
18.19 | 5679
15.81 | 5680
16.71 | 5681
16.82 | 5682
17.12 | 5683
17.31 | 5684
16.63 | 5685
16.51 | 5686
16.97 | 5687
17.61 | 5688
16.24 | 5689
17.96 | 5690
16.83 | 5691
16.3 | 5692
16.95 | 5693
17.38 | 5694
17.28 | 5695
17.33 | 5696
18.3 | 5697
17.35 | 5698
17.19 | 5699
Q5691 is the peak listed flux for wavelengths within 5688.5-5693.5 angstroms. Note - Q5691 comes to 17.96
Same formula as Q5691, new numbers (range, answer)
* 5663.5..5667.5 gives 18.2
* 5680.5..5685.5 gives 17.31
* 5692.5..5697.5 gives 18.3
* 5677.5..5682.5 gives 18.19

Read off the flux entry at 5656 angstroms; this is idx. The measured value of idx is 18.22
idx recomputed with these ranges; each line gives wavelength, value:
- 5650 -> 16.67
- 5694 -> 17.38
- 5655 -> 16.4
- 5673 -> 18.42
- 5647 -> 16.64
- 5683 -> 17.12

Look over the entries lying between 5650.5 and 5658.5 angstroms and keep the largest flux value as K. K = 18.65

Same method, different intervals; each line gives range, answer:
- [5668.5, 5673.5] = 18.42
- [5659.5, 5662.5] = 17.8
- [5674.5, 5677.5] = 17.73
